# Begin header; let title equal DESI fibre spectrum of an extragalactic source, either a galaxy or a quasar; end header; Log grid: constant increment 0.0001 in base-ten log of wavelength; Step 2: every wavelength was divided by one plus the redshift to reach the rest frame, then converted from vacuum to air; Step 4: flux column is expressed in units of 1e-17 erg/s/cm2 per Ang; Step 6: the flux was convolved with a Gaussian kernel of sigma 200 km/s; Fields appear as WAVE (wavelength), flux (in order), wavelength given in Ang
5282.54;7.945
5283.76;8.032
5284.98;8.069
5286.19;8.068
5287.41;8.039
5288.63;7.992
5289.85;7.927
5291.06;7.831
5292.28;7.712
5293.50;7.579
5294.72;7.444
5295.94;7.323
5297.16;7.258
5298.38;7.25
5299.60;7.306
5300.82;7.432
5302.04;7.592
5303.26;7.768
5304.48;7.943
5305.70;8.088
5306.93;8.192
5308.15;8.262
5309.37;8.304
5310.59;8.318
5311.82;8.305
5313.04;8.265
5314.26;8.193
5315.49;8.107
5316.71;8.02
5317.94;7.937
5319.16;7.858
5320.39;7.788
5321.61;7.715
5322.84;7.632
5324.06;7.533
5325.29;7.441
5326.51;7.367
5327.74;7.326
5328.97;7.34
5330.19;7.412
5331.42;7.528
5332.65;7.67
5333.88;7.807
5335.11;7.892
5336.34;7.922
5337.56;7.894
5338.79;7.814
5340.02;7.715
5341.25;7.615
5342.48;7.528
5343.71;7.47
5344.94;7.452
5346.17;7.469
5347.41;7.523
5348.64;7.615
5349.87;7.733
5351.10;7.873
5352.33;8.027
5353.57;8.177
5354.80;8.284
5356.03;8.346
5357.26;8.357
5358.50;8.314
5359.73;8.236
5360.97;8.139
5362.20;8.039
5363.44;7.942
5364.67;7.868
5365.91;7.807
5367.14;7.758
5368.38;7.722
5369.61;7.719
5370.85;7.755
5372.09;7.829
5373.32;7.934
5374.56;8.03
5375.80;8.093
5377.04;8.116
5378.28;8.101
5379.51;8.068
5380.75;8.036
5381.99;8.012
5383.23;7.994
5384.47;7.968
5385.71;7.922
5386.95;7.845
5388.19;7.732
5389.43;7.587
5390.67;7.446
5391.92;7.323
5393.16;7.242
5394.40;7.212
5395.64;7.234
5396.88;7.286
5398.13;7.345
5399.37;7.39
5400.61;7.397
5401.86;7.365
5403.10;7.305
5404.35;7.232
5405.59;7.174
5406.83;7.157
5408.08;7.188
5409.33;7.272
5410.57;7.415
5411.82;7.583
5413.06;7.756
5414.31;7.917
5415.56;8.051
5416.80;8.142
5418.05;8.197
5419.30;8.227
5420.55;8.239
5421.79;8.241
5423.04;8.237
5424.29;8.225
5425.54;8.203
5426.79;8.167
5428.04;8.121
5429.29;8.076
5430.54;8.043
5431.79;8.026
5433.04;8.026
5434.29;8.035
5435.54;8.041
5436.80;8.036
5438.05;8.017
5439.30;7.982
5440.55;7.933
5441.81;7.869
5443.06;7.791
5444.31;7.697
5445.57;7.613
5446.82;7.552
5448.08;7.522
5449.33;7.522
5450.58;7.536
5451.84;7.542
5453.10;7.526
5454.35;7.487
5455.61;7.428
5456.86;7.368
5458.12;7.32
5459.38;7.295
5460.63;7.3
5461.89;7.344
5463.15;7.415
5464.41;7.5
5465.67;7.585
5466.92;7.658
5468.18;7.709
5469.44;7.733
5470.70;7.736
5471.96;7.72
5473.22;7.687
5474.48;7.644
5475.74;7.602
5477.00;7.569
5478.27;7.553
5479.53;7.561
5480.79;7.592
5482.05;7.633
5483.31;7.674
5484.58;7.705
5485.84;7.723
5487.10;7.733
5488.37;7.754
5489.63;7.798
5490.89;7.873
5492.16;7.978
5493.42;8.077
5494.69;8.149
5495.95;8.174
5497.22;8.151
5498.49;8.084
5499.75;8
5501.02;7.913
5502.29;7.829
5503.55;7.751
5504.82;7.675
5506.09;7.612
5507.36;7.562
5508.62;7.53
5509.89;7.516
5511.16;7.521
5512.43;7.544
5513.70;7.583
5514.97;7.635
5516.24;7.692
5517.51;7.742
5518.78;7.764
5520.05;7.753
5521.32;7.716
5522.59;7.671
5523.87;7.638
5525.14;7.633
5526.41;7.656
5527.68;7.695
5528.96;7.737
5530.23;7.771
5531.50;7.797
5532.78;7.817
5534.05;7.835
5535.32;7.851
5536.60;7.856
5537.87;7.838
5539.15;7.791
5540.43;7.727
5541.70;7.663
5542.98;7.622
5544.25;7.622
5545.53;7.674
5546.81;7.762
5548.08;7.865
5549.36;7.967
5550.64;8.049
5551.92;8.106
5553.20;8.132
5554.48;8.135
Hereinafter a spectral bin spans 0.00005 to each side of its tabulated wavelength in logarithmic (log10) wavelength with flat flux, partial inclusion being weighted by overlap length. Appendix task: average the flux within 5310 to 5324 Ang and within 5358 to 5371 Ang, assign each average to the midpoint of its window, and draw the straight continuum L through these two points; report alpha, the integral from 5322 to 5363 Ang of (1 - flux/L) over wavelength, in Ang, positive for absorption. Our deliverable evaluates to 1.0 Ang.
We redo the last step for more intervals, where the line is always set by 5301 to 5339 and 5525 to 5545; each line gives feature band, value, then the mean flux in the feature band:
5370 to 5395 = 0.0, 7.81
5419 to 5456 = -0.5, 7.9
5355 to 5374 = -0.4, 7.99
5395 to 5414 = 1.1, 7.35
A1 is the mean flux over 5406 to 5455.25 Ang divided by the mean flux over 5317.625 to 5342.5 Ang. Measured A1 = 1.0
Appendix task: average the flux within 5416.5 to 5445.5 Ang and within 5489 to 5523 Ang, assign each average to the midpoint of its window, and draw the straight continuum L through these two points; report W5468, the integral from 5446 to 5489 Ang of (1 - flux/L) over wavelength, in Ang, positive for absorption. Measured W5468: 2.0 Ang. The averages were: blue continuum 8.06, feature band 7.57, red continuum 7.79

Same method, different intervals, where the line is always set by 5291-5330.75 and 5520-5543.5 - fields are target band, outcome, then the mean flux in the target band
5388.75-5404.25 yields 0.8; 7.34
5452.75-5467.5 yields 0.6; 7.44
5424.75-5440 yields -0.6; 8.07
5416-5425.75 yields -0.6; 8.22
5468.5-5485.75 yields 0.2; 7.65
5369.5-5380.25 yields -0.3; 7.97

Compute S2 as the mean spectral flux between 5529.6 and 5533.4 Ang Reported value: 7.79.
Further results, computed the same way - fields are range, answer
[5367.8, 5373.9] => 7.8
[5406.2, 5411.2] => 7.25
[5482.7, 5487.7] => 7.71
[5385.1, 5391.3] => 7.7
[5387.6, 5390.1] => 7.66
